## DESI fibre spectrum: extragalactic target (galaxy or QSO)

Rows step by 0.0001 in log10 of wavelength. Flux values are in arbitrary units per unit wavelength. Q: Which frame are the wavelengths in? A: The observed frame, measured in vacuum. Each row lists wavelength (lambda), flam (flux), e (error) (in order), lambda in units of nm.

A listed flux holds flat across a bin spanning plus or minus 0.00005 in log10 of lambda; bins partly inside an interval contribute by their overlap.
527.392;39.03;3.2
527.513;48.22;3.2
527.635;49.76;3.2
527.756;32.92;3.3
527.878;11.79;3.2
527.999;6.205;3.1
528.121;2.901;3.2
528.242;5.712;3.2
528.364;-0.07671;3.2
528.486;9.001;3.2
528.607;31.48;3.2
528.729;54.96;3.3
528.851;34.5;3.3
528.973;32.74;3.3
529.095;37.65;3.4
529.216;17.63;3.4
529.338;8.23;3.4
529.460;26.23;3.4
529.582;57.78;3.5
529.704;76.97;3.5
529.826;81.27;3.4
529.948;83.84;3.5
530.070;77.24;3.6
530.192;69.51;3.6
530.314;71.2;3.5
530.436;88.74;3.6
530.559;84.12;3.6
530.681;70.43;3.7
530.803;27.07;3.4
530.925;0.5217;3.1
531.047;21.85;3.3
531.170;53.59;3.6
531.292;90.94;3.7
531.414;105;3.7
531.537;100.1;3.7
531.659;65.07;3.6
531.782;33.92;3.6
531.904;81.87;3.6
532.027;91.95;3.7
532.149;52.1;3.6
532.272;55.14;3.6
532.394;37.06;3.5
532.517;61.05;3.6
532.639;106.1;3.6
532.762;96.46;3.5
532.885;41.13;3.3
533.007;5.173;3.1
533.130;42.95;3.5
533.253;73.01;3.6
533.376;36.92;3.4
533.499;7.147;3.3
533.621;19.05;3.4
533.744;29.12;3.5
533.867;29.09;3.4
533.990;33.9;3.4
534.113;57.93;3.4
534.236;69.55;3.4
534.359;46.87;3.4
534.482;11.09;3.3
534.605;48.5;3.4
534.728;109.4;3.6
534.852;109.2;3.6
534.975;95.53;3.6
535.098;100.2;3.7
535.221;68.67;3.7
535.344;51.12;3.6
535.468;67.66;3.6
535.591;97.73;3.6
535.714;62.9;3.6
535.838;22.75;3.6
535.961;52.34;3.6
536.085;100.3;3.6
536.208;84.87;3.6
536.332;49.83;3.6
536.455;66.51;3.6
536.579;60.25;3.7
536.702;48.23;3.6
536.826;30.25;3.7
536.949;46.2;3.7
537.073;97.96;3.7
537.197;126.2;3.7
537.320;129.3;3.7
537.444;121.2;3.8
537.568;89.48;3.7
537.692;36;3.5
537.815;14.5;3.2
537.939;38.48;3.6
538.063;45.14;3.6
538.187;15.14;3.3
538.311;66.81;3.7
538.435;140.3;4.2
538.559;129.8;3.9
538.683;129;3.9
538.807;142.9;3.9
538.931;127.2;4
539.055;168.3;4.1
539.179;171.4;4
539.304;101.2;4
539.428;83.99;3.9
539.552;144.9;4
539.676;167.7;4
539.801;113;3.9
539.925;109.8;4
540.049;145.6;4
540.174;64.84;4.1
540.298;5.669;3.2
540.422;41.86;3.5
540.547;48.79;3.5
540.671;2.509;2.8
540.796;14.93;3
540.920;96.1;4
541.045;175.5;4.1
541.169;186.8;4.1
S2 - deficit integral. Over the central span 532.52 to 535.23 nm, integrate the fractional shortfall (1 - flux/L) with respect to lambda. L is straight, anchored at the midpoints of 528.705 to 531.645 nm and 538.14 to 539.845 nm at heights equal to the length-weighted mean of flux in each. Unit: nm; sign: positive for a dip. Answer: 0.924 nm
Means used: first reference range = 57.3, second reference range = 123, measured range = 56.1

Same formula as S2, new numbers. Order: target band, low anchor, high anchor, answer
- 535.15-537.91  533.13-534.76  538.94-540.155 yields 0.44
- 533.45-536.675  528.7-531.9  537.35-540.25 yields 0.91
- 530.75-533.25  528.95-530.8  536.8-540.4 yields 0.33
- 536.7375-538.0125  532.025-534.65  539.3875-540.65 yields 0.00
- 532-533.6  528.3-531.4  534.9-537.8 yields 0.19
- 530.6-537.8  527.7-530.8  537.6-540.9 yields 0.25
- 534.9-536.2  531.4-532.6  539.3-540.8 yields 0.02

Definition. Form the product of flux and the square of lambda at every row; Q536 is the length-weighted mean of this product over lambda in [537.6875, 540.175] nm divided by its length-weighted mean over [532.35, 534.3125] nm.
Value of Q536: 2.30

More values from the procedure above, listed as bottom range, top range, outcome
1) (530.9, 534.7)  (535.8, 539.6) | 1.68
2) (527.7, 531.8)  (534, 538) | 1.51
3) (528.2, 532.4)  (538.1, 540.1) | 2.37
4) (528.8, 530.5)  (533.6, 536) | 1.12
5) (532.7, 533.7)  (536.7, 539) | 2.14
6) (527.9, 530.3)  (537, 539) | 2.47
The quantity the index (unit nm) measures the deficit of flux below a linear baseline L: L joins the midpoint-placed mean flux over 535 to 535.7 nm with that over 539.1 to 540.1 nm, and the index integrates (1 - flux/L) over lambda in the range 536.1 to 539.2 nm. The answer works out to 0.615 nm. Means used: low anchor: 77.1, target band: 86.2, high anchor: 130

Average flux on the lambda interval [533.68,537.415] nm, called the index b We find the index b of 67.2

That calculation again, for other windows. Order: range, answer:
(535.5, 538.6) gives 70.5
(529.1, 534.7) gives 54.5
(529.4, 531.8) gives 64.8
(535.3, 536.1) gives 63.1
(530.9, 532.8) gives 66.7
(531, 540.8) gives 72.5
